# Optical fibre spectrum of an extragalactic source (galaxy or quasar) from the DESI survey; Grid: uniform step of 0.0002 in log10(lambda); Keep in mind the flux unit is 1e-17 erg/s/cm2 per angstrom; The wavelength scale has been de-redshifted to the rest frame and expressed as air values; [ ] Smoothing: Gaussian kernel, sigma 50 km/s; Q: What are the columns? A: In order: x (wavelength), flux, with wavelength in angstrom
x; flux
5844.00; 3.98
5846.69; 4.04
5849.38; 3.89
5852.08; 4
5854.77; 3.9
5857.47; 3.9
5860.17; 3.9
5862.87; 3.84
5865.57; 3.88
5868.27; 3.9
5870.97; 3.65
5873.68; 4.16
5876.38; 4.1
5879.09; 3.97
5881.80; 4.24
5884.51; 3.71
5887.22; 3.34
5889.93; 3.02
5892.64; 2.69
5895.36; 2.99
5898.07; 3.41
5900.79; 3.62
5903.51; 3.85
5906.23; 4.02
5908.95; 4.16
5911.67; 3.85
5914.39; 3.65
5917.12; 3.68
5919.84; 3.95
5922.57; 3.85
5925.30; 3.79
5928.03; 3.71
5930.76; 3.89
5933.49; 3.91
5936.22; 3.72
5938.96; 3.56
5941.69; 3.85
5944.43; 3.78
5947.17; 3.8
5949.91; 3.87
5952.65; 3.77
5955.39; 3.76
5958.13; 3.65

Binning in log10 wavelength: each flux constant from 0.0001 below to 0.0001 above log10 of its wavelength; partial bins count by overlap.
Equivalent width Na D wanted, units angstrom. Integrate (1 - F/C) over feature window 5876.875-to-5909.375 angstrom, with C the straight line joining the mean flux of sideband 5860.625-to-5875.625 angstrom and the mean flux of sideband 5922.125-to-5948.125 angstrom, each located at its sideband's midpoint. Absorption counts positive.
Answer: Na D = 2.29 angstrom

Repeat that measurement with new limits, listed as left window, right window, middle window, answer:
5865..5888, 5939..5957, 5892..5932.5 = 1.5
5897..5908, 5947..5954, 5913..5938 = -0.1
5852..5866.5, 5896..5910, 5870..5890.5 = 0.1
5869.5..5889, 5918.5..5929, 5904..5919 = -0.1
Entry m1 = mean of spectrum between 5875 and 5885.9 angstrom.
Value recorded 4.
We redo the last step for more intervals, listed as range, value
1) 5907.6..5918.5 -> 3.84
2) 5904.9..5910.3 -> 4.09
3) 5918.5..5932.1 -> 3.84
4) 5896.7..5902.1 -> 3.51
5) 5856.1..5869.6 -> 3.88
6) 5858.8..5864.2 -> 3.87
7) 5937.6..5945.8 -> 3.73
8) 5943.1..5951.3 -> 3.82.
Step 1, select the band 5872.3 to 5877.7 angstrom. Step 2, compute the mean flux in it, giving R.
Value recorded 4.13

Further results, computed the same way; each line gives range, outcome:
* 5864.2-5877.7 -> 3.94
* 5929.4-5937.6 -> 3.84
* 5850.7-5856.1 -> 3.95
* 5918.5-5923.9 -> 3.9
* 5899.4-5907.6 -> 3.83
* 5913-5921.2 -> 3.76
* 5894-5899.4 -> 3.2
